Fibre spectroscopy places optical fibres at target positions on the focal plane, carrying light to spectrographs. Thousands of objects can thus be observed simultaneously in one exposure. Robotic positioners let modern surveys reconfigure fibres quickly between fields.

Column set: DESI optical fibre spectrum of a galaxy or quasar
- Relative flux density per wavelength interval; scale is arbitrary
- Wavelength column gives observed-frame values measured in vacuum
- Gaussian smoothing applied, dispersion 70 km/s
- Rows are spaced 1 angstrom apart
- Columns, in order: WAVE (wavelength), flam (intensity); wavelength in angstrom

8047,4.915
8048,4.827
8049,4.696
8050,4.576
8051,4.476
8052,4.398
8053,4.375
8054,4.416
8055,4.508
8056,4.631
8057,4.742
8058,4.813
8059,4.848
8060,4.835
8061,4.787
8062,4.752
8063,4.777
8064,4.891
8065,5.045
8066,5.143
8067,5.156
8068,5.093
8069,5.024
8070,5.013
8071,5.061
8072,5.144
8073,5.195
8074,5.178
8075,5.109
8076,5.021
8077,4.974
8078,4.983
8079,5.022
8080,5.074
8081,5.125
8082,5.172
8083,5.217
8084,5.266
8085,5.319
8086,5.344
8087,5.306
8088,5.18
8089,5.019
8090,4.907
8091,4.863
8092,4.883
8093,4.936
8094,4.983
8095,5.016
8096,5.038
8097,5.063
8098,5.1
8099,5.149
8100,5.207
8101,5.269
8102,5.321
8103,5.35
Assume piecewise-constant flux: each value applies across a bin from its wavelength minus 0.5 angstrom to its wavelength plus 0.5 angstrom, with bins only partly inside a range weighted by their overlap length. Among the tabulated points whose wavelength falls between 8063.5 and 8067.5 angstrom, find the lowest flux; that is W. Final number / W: 4.891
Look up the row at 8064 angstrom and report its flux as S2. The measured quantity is 4.891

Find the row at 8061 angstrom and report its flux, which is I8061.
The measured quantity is 4.787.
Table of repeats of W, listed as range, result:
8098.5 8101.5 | 5.149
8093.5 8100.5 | 4.983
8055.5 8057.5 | 4.631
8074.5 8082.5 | 4.974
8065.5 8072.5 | 5.013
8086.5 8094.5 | 4.863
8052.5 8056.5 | 4.375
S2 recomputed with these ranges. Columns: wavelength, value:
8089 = 5.019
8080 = 5.074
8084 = 5.266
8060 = 4.835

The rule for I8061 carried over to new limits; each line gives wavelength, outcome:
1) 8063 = 4.777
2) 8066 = 5.143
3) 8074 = 5.178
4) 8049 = 4.696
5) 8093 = 4.936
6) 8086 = 5.344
